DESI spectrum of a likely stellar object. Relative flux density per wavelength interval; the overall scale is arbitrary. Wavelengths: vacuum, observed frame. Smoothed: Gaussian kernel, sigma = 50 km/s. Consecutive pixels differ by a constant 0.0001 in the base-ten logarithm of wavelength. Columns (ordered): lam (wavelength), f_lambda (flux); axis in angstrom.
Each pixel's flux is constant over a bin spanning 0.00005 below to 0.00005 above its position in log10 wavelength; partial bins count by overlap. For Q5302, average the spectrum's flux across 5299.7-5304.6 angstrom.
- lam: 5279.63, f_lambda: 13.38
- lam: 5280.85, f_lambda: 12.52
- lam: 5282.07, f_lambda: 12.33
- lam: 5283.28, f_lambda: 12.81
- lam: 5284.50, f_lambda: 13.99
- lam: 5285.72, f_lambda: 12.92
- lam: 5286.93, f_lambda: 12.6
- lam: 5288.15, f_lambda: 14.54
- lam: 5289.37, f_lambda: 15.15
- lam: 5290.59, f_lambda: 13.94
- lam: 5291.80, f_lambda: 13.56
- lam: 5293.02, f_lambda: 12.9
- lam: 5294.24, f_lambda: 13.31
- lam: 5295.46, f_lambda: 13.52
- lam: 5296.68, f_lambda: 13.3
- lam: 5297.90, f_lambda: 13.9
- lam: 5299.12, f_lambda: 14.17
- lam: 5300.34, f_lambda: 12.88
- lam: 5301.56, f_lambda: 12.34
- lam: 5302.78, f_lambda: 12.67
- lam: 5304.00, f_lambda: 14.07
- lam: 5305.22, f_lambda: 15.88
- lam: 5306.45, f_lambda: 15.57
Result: 13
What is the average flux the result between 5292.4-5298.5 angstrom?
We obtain 13.4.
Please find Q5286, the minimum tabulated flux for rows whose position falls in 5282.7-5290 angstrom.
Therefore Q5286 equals 12.6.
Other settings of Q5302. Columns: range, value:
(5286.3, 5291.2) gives 14.1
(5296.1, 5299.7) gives 13.8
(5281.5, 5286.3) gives 13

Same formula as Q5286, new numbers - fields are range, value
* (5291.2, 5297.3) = 12.9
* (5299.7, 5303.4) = 12.34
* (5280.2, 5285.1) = 12.33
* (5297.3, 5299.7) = 13.9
